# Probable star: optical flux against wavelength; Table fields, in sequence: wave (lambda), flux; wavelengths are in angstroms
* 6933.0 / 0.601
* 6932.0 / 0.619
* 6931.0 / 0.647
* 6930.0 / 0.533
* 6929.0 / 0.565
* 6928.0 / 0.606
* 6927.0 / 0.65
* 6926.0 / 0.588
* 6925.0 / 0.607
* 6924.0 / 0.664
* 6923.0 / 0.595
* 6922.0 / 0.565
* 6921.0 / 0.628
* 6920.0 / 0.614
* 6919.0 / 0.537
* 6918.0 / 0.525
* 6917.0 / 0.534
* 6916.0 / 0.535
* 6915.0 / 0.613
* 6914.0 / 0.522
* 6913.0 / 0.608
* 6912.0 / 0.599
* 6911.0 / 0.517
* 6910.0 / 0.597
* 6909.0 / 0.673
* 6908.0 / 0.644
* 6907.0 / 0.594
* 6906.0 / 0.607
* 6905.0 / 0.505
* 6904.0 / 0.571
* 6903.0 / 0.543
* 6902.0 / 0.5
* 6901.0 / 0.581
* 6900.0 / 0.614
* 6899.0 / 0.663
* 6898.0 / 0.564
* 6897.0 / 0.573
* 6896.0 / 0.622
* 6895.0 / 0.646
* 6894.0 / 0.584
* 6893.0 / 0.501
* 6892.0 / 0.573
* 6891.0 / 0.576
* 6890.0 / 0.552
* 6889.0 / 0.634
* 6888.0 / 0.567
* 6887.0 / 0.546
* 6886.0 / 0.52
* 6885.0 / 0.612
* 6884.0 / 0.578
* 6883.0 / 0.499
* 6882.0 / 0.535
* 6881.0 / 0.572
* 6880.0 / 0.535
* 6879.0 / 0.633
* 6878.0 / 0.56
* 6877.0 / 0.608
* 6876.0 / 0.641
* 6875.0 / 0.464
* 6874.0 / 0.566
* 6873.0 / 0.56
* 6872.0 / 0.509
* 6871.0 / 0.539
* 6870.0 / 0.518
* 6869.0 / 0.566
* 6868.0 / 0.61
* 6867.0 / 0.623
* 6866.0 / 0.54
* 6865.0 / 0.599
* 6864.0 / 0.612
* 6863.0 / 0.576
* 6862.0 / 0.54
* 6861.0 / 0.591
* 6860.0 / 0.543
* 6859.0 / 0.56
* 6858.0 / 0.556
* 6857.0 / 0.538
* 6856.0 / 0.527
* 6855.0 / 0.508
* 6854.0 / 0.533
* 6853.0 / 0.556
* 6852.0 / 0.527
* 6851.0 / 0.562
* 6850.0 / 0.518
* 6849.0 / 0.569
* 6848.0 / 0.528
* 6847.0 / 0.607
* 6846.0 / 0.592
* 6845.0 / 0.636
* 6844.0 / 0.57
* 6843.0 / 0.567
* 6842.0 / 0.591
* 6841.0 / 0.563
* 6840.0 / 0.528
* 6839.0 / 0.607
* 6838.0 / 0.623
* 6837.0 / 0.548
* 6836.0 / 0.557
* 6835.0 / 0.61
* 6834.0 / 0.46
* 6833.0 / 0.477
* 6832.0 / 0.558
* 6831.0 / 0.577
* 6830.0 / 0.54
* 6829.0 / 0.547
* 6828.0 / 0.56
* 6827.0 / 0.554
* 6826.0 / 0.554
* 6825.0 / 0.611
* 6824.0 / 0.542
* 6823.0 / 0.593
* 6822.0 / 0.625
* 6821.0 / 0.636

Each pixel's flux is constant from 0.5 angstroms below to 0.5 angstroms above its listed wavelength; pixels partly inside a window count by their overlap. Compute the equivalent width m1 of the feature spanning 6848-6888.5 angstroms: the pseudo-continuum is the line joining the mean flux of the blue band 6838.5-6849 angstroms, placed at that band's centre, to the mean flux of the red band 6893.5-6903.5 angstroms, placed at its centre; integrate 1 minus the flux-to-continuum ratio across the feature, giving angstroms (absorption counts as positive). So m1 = 1.8 angstroms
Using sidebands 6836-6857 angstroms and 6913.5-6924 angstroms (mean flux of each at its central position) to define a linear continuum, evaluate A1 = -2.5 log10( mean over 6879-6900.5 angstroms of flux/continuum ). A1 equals -0.02 mag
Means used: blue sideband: 0.562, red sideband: 0.571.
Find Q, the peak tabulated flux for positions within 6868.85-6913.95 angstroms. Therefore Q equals 0.673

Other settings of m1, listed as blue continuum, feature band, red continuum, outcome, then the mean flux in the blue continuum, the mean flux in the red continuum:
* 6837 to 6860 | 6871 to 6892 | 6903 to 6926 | 0.35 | 0.561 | 0.583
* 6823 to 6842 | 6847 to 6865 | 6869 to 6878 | 0.07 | 0.558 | 0.552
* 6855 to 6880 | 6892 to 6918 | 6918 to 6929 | 0.39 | 0.564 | 0.6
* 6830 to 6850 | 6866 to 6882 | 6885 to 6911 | 0.26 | 0.565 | 0.581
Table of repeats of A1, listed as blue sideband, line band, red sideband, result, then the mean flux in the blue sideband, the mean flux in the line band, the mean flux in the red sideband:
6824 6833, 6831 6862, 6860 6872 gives 0.012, 0.557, 0.557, 0.57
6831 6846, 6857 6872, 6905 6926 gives 0.012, 0.565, 0.566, 0.587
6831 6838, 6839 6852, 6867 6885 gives -0.039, 0.544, 0.569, 0.562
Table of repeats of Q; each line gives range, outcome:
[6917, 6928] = 0.664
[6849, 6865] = 0.612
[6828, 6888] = 0.641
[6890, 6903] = 0.663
